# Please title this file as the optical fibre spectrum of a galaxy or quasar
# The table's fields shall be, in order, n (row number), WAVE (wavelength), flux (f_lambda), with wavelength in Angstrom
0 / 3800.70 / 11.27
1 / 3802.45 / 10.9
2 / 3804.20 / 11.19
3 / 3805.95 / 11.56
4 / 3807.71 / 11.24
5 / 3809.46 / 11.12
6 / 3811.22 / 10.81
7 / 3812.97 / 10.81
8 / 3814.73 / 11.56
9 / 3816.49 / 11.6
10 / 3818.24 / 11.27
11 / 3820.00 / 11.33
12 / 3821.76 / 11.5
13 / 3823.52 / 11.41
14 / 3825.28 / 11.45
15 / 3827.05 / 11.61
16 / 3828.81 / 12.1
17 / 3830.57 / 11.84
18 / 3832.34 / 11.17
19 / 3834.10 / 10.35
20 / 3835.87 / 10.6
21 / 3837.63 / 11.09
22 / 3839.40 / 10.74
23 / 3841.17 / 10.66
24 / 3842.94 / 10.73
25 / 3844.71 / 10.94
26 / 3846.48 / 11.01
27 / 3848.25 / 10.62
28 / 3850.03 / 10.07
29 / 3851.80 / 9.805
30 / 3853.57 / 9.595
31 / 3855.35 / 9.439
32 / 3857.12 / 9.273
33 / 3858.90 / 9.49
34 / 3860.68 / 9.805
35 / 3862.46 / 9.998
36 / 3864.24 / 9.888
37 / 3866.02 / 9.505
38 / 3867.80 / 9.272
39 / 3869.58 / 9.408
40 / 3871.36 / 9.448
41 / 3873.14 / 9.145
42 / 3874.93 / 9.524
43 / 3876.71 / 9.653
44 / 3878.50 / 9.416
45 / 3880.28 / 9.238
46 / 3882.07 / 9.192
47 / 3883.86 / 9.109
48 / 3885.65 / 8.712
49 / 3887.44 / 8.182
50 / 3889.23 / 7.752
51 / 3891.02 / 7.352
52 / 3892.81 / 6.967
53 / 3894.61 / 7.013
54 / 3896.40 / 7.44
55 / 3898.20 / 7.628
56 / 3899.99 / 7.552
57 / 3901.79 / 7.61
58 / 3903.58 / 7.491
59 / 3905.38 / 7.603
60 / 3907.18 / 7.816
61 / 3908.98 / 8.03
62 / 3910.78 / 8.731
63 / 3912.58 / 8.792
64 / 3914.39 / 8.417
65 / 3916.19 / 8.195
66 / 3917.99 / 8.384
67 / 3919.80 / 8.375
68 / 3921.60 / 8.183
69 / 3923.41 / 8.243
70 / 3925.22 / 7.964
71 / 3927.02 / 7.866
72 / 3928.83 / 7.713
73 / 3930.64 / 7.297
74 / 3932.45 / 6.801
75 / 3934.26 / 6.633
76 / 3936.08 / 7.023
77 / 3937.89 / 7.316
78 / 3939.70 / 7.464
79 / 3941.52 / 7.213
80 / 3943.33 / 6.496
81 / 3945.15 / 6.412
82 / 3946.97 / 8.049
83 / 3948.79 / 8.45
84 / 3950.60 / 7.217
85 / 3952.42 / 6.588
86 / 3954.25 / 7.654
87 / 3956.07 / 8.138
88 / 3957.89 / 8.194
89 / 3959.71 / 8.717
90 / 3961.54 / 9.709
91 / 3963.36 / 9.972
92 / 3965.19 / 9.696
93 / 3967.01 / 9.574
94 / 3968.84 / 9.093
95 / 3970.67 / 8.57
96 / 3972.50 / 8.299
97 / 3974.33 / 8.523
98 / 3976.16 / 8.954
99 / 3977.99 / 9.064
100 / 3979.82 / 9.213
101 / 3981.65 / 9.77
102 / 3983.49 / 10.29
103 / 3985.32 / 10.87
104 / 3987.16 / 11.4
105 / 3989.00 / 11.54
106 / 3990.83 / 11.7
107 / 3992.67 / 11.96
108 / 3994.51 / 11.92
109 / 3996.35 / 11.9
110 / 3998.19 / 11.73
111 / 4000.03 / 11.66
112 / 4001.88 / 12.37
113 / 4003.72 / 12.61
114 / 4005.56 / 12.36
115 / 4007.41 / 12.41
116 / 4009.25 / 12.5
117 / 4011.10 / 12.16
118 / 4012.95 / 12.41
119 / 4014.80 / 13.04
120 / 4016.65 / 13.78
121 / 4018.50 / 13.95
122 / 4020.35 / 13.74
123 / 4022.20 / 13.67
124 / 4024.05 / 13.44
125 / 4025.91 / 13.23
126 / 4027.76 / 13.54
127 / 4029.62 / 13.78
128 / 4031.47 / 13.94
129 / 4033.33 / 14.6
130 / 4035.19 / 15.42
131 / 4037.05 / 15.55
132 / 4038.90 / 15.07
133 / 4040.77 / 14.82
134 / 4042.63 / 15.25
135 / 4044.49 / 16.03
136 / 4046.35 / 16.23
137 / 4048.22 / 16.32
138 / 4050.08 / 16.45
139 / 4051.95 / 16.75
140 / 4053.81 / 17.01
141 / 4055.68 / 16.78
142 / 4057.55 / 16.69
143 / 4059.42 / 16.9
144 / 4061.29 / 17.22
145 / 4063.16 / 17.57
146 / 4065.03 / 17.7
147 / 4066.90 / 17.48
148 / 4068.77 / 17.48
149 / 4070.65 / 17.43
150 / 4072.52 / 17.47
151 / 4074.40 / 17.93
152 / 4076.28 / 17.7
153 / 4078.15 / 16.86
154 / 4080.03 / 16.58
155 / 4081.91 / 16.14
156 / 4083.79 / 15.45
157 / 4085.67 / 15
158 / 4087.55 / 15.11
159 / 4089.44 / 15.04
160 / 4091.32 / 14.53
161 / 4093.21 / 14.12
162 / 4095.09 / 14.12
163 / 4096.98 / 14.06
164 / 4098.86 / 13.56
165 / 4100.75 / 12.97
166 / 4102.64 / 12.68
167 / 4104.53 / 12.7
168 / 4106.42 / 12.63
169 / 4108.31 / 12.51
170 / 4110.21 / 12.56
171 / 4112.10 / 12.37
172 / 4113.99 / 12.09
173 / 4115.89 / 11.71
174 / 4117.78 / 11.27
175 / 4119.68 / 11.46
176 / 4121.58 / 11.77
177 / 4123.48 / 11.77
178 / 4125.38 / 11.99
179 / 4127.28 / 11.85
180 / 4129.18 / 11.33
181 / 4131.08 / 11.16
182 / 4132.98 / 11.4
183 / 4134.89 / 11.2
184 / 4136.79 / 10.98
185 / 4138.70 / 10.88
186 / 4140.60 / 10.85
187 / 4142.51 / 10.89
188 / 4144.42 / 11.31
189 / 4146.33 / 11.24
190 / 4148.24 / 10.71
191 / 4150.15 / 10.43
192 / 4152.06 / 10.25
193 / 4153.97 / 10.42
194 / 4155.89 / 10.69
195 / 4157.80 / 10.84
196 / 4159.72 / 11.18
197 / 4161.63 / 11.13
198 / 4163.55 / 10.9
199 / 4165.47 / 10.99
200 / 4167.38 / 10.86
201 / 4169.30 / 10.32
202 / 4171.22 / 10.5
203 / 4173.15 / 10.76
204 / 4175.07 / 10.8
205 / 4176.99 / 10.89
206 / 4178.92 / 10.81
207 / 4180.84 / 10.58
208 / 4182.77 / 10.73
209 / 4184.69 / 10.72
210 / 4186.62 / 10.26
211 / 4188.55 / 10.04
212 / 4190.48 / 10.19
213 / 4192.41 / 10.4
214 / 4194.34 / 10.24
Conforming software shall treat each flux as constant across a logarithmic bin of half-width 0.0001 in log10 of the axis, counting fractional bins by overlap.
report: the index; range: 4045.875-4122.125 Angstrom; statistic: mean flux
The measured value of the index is 15.1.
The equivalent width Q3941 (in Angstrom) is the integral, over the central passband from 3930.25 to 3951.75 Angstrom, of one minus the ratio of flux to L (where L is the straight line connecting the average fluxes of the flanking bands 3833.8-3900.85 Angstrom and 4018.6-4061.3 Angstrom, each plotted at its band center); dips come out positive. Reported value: 8.5 Angstrom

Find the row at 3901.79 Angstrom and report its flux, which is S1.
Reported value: 7.61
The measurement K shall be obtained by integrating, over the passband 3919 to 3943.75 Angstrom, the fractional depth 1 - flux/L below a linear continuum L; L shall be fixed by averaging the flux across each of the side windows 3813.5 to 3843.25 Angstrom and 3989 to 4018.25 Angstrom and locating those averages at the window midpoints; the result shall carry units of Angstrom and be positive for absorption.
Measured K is 9.14 Angstrom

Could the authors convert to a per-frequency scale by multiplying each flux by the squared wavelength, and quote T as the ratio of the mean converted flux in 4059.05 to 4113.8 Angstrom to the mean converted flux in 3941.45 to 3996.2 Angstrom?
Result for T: 1.8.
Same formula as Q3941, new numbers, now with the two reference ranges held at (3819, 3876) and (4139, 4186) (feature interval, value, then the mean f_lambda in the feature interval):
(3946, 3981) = 6.37 Angstrom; 8.62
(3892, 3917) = 6.35 Angstrom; 7.81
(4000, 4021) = -4.33 Angstrom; 12.8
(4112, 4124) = -1.13 Angstrom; 11.7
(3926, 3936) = 3.09 Angstrom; 7.25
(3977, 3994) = -0.17 Angstrom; 10.7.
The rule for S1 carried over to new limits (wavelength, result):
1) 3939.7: 7.464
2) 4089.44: 15.04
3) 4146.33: 11.24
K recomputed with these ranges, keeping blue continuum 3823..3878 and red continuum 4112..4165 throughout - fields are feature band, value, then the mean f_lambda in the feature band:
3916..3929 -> 2.95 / 8.14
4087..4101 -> -4.01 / 14.2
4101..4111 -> -1.40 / 12.6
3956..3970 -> 1.92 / 9.19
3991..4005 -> -1.64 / 12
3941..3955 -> 4.41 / 7.26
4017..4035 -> -4.97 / 13.8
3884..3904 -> 5.30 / 7.67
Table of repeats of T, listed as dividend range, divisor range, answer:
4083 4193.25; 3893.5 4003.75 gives 1.46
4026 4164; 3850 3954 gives 1.84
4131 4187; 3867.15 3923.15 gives 1.47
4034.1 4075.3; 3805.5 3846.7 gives 1.67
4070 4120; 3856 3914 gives 1.84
